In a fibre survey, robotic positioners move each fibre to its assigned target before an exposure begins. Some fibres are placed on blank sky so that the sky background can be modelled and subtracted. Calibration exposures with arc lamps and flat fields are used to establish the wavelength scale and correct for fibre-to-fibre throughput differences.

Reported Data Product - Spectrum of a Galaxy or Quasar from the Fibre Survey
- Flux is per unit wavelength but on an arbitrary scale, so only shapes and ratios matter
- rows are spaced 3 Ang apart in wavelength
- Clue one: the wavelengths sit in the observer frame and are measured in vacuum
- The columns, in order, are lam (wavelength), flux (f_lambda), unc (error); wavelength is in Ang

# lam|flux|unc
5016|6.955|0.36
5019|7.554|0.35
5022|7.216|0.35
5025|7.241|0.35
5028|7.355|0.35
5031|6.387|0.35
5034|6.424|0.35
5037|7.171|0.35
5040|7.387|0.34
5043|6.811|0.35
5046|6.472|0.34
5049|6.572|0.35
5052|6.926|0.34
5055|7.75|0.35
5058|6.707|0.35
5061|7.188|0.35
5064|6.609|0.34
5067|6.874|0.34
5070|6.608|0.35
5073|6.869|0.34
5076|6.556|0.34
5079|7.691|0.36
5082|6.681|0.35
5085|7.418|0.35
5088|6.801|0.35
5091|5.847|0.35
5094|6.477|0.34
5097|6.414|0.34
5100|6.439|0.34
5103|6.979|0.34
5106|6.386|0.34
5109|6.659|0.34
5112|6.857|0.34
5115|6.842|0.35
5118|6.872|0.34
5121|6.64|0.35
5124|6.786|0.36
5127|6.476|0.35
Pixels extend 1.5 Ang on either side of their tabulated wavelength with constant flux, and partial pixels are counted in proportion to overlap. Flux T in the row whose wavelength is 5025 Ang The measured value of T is 7.241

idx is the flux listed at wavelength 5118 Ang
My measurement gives 6.872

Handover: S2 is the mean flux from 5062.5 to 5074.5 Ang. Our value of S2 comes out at 6.74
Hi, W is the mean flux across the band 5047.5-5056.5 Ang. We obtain 7.08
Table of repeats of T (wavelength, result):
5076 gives 6.556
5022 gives 7.216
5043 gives 6.811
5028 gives 7.355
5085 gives 7.418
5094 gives 6.477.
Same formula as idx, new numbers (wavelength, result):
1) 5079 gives 7.691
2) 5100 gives 6.439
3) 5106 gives 6.386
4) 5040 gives 7.387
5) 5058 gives 6.707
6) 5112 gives 6.857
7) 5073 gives 6.869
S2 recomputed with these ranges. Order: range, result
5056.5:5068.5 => 6.84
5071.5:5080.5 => 7.04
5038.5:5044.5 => 7.1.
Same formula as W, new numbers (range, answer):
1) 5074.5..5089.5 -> 7.03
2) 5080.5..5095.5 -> 6.64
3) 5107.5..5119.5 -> 6.81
